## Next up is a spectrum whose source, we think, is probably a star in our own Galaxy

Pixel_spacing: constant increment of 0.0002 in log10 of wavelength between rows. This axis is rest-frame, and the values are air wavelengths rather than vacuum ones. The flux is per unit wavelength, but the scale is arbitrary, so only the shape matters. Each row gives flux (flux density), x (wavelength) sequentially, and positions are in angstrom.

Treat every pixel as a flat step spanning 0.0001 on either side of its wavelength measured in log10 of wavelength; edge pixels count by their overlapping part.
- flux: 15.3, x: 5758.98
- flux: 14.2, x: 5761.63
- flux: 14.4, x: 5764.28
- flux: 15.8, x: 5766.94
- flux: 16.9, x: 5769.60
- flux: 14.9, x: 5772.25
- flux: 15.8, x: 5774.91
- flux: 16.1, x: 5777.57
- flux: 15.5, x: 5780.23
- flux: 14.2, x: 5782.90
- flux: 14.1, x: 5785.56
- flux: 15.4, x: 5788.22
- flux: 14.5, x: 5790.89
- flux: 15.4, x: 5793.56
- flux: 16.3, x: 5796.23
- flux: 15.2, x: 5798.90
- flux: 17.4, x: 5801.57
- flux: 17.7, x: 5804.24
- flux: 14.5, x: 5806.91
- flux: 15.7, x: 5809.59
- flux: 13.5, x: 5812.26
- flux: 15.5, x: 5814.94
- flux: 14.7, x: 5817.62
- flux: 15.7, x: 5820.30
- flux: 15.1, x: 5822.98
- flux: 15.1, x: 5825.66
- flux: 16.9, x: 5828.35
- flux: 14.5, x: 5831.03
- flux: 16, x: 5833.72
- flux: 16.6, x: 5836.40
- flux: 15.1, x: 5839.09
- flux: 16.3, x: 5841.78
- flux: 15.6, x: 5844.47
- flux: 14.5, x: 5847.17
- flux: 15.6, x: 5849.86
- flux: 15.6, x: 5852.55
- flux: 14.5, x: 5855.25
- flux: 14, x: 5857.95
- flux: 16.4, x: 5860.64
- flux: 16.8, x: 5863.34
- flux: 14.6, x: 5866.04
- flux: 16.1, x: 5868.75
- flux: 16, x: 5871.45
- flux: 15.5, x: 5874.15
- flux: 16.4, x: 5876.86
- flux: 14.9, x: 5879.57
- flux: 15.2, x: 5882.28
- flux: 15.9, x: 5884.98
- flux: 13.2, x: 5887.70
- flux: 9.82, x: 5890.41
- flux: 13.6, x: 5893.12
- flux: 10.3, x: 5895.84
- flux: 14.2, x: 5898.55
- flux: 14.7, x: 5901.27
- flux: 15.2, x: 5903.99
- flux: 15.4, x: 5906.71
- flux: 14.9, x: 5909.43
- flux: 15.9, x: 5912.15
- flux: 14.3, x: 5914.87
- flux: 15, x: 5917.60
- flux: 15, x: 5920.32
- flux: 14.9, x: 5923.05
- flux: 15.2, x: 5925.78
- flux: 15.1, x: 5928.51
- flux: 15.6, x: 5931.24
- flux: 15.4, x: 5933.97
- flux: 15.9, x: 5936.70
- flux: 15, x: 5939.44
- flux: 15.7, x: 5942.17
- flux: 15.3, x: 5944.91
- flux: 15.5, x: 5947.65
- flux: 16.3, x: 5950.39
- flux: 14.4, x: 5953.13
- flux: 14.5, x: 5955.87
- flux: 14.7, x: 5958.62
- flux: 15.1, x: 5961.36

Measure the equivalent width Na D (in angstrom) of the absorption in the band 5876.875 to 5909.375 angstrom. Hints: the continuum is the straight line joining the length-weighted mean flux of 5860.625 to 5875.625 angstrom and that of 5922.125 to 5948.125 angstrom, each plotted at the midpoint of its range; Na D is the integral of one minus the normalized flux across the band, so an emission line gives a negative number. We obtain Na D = 3.46 angstrom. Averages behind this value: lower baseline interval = 15.9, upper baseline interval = 15.4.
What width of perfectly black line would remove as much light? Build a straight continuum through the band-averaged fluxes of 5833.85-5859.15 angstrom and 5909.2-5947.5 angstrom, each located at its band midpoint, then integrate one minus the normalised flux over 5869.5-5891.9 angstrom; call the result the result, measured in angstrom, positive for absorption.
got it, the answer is 1.0 angstrom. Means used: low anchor 15.4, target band 14.6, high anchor 15.2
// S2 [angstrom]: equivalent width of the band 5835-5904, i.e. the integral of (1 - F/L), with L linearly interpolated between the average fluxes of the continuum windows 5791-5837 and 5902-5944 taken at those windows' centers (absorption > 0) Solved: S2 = 2.5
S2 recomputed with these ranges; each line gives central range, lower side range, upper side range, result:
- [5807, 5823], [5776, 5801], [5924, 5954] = 0.31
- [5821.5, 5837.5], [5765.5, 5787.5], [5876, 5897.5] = -1.26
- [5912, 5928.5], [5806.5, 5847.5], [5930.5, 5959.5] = 0.35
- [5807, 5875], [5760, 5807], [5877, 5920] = -2.53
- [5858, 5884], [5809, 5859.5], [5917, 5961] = -0.71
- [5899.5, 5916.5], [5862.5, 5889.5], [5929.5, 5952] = 0.45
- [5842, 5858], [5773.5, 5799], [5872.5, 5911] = -0.54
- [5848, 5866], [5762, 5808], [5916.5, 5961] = -0.02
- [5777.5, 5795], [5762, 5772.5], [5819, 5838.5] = 0.63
